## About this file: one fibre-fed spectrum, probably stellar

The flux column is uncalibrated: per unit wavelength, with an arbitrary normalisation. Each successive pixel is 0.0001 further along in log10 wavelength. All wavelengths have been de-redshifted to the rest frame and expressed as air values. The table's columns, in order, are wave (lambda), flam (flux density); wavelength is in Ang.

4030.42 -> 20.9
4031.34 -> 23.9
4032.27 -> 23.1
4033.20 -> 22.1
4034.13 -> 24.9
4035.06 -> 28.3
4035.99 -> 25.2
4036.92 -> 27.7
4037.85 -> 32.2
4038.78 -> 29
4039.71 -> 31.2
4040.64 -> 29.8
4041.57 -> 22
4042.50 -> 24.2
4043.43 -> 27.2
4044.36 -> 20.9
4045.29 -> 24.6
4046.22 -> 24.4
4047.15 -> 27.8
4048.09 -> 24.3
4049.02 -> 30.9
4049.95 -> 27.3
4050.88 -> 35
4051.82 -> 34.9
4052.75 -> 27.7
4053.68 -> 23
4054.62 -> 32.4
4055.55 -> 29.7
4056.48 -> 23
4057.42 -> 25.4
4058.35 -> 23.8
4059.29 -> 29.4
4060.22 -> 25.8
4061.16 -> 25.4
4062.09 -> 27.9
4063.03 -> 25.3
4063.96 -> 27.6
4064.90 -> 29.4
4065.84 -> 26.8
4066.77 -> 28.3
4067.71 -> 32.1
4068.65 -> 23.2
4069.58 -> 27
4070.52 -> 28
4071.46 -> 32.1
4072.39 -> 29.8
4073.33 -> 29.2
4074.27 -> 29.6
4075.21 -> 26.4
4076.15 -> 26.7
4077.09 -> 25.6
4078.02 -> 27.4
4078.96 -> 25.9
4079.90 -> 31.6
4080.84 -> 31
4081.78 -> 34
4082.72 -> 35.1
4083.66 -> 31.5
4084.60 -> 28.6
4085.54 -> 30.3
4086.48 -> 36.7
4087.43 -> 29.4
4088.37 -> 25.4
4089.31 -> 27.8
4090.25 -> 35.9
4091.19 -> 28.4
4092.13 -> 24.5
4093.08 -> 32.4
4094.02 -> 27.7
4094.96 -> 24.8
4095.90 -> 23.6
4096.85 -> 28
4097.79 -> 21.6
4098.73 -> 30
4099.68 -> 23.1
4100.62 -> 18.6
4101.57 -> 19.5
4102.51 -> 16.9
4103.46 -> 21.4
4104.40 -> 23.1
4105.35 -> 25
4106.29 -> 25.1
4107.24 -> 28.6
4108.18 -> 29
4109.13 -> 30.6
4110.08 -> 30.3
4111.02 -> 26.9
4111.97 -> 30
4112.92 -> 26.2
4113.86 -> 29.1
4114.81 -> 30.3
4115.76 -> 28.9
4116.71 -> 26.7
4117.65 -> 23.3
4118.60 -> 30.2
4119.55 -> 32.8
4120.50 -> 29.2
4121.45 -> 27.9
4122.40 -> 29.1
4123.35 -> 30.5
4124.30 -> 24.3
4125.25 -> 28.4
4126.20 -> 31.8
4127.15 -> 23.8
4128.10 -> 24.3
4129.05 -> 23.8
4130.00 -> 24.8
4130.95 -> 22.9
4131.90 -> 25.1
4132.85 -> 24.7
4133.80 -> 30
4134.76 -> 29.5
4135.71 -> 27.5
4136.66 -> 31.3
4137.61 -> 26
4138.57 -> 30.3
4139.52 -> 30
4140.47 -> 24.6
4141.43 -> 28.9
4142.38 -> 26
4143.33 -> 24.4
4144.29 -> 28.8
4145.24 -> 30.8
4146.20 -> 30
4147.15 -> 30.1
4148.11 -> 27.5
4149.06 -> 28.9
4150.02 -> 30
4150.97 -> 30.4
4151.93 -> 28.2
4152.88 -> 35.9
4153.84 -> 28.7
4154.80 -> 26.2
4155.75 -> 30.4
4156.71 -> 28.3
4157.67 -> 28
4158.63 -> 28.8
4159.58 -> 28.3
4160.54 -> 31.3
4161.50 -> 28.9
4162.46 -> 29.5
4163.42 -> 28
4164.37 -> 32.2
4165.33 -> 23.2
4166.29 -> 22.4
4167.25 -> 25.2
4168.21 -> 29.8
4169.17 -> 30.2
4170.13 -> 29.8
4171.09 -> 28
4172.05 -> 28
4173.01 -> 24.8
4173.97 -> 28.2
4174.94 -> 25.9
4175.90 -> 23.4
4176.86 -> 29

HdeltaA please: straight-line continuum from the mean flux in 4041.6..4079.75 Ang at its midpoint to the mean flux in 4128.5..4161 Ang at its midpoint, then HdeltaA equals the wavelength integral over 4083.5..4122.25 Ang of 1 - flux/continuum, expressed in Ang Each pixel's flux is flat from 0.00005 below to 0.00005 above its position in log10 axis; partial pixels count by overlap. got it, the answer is 0.7 Ang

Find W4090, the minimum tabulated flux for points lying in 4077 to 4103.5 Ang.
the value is 16.9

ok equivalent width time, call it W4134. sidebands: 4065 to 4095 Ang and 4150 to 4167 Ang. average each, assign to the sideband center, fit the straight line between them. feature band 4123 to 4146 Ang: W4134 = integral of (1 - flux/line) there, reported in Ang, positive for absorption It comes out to 1.3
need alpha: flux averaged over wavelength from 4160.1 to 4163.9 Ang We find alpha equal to 29.4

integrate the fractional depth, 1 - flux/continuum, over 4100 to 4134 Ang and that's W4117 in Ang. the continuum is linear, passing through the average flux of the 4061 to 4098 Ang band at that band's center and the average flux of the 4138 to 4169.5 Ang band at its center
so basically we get 2.6 Ang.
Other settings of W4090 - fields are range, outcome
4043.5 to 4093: 20.9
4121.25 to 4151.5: 22.9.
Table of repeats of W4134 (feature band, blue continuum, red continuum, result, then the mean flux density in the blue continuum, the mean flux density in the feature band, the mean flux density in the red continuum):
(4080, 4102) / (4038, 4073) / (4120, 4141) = -0.7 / 27.5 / 28.2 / 27.3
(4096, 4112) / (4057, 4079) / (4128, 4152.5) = 1.5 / 27.5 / 25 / 27.7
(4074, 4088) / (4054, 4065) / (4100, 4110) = -2.4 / 27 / 30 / 24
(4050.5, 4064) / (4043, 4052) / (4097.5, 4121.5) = -0.2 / 27.5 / 27.7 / 26.3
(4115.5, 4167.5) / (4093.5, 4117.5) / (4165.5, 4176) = -3.2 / 25.8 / 28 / 26.9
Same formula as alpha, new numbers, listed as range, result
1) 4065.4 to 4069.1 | 27.6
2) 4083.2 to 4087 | 31.7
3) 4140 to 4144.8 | 26.6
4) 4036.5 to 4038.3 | 30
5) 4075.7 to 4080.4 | 27.5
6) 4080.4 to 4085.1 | 32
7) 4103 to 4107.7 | 24.6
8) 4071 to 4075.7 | 29.4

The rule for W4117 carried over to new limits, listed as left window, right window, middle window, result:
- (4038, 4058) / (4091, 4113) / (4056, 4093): -2.85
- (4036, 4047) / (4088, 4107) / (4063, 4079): -1.27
